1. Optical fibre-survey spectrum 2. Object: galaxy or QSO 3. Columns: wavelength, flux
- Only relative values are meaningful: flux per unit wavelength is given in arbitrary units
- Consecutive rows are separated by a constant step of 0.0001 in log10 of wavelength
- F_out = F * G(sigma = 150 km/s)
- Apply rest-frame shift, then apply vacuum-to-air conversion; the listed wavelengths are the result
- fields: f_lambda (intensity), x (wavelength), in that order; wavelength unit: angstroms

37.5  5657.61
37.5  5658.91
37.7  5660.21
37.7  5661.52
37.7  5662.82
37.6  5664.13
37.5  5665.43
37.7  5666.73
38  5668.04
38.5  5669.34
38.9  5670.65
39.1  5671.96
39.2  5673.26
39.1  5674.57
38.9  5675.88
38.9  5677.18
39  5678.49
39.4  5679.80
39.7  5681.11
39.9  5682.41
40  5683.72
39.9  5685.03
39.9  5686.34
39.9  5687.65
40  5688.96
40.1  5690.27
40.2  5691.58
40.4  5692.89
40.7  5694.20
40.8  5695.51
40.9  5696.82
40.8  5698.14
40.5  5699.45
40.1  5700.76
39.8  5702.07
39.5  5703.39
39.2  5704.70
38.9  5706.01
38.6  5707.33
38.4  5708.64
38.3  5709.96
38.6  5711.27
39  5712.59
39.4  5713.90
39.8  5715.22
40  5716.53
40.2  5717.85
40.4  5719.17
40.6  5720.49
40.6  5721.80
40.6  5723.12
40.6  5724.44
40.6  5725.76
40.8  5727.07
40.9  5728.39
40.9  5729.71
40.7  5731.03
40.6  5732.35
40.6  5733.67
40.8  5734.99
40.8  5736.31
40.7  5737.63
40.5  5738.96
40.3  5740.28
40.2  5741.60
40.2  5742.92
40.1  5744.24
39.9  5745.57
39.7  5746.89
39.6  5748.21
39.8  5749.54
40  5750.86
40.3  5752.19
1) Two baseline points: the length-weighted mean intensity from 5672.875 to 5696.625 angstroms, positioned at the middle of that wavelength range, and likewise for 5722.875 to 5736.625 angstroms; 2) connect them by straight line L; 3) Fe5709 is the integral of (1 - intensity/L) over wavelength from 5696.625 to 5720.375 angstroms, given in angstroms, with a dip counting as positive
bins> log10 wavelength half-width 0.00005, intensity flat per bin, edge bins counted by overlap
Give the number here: 0.4 angstroms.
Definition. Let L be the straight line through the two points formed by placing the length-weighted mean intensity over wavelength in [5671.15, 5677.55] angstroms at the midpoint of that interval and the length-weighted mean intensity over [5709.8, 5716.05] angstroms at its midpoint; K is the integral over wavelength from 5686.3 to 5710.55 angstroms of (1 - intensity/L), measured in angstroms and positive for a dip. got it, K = -0.45 angstroms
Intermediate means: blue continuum 39.1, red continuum 39.2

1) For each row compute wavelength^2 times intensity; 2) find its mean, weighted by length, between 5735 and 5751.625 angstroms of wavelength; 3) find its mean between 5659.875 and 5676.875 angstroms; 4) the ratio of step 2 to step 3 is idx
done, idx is 1.08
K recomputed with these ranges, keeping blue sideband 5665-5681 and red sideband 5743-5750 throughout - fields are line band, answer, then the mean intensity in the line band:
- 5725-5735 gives -0.3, 40.8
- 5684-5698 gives -0.5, 40.3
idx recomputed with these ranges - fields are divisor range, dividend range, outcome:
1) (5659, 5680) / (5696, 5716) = 1.04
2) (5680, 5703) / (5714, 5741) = 1.02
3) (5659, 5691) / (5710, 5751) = 1.05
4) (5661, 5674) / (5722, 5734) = 1.09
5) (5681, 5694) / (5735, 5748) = 1.02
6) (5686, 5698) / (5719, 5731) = 1.02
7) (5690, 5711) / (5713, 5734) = 1.02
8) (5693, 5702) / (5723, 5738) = 1.02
